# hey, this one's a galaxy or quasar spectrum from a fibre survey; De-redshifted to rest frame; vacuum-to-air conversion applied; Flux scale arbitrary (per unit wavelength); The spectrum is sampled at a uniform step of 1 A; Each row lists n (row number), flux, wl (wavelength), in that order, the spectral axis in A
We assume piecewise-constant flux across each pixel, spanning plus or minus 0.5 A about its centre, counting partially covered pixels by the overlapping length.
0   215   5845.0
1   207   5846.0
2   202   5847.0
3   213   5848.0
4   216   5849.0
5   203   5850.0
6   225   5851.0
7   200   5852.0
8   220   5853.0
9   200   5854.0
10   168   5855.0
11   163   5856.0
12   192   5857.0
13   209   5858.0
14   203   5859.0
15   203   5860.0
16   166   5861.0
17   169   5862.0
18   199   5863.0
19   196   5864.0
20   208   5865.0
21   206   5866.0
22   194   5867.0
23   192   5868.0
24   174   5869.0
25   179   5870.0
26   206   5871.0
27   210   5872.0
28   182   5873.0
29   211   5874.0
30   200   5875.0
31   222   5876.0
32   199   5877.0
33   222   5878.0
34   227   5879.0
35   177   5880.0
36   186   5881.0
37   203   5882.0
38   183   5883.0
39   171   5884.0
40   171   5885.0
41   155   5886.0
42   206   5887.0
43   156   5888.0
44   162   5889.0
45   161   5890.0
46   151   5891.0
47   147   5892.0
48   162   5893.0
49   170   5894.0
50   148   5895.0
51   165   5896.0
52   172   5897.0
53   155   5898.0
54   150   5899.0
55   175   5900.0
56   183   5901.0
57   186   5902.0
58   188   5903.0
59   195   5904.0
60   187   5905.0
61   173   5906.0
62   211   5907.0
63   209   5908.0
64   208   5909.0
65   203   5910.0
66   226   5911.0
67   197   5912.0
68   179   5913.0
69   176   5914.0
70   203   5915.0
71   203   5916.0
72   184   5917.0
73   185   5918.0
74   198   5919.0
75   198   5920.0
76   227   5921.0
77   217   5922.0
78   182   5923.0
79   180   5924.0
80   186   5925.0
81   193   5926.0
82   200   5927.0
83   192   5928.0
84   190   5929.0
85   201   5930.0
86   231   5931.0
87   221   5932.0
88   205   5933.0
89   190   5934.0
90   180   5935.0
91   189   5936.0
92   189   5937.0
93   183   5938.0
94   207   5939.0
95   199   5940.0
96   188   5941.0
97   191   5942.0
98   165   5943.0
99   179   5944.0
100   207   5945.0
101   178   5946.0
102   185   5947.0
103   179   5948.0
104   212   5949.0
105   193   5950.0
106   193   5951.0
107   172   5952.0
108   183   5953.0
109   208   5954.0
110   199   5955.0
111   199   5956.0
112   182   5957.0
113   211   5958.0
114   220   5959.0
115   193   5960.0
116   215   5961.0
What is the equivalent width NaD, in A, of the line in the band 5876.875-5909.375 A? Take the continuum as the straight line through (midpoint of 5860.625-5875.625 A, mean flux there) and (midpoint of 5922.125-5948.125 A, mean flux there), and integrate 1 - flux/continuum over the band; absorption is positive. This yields 2.4 A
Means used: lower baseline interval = 193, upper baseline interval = 192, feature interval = 179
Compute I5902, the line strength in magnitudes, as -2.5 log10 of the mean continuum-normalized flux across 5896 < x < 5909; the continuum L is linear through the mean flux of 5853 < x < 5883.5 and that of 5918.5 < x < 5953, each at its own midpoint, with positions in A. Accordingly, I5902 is 0.07 mag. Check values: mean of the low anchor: 195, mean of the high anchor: 194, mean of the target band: 182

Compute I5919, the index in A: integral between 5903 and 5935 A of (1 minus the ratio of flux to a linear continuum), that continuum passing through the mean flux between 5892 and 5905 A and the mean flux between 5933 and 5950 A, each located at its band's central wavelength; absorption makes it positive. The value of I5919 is -3.3 A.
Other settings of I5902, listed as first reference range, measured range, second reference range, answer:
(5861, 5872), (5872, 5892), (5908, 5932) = 0.04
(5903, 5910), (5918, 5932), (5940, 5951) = -0.04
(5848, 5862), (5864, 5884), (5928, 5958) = -0.01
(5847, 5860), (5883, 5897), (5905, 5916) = 0.21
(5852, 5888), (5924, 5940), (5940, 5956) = -0.04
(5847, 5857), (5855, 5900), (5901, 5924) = 0.09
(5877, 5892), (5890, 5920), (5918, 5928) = 0.04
